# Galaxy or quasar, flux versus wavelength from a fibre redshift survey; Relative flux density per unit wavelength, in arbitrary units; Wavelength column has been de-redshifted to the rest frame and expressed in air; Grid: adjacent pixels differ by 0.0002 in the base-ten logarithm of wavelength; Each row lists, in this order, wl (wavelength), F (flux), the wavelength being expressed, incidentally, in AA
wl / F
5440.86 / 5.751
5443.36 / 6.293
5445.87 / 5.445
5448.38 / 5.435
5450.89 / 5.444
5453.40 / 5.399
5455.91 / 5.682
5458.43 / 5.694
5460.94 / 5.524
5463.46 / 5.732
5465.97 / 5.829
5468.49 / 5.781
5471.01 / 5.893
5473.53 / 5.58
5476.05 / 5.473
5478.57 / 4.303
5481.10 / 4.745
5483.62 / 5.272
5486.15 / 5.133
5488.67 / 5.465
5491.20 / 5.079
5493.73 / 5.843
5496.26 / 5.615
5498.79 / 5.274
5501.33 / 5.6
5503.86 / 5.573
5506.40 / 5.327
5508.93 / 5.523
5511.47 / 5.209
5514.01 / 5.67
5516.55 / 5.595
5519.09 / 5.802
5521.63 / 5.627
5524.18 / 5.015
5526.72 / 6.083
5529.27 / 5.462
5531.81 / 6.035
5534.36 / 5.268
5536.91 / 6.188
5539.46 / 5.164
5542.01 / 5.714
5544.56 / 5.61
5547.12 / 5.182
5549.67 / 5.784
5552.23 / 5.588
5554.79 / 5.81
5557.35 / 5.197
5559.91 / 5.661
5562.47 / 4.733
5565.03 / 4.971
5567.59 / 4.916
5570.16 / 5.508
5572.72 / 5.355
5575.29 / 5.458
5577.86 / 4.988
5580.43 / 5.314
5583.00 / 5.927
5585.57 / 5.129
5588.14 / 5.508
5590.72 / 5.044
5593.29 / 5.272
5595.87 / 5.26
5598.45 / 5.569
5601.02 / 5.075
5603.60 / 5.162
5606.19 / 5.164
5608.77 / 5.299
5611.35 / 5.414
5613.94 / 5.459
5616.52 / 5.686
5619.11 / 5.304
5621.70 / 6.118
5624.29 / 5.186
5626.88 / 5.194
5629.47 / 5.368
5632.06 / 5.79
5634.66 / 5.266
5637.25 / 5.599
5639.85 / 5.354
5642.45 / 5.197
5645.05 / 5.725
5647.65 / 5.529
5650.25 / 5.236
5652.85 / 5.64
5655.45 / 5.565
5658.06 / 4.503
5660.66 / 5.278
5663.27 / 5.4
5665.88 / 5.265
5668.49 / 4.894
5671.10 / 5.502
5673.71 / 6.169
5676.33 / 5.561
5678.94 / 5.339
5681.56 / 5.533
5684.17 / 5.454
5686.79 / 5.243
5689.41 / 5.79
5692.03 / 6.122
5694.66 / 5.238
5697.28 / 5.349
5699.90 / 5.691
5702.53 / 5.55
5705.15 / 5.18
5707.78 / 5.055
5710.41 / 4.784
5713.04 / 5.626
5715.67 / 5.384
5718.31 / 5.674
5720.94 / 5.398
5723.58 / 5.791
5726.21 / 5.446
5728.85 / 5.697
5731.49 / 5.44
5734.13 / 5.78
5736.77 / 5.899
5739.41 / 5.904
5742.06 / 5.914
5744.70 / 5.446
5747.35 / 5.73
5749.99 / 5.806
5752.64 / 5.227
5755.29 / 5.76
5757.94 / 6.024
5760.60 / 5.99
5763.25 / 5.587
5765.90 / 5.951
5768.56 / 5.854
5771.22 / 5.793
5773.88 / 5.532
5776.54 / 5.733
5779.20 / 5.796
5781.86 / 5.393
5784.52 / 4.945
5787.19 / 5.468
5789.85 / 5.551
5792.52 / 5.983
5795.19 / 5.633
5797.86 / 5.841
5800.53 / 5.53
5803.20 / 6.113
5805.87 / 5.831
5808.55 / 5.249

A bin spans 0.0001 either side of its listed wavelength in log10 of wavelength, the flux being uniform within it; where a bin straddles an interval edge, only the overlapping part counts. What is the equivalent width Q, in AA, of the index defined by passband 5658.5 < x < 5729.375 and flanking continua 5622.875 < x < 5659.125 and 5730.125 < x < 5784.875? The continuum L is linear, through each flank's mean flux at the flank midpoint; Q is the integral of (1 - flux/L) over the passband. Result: 1.0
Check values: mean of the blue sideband 5.38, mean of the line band 5.45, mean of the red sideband 5.7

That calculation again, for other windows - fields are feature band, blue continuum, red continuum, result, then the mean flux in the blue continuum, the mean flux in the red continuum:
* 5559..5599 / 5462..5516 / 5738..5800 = 1.7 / 5.43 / 5.69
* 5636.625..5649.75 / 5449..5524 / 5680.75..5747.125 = 0.1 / 5.46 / 5.54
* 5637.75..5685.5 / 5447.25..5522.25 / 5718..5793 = 1.7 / 5.47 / 5.67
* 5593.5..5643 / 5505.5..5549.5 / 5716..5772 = 2.1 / 5.57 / 5.71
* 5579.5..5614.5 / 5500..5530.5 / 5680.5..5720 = 1.1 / 5.54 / 5.44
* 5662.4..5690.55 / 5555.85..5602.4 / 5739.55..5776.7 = 0.3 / 5.27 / 5.74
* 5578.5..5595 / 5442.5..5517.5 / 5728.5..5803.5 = 0.6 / 5.48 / 5.69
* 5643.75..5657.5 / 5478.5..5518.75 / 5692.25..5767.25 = 0.1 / 5.37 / 5.59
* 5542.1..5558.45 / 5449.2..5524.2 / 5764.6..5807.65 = -0.1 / 5.46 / 5.68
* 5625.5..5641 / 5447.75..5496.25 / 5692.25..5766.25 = 0.3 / 5.44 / 5.59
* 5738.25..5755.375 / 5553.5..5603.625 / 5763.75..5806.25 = -0.2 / 5.3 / 5.68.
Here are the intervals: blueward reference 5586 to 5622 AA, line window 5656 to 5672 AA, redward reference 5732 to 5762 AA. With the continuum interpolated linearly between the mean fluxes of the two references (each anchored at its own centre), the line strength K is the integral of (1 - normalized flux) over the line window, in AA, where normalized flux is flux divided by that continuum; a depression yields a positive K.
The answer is 1.08 AA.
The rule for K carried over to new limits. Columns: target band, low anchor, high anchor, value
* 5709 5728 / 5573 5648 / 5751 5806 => 0.5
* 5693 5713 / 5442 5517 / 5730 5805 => 1.2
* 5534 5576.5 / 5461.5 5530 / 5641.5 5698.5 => 0.3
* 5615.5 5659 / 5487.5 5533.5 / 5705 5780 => 1.2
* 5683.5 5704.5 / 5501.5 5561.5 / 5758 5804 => 0.4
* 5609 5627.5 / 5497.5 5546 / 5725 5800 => 0.4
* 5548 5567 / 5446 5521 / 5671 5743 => 0.4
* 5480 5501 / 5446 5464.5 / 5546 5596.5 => 0.6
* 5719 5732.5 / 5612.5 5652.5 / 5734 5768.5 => 0.3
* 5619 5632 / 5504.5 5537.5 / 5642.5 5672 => -0.2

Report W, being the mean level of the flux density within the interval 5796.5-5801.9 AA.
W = 5.69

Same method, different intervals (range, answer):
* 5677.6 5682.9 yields 5.44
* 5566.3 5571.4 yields 5.21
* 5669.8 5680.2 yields 5.64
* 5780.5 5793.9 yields 5.47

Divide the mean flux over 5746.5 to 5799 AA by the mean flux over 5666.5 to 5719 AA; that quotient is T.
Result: 1.0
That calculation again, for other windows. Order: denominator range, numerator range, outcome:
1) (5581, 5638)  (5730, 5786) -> 1.05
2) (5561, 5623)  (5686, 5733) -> 1.03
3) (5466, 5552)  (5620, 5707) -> 0.99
